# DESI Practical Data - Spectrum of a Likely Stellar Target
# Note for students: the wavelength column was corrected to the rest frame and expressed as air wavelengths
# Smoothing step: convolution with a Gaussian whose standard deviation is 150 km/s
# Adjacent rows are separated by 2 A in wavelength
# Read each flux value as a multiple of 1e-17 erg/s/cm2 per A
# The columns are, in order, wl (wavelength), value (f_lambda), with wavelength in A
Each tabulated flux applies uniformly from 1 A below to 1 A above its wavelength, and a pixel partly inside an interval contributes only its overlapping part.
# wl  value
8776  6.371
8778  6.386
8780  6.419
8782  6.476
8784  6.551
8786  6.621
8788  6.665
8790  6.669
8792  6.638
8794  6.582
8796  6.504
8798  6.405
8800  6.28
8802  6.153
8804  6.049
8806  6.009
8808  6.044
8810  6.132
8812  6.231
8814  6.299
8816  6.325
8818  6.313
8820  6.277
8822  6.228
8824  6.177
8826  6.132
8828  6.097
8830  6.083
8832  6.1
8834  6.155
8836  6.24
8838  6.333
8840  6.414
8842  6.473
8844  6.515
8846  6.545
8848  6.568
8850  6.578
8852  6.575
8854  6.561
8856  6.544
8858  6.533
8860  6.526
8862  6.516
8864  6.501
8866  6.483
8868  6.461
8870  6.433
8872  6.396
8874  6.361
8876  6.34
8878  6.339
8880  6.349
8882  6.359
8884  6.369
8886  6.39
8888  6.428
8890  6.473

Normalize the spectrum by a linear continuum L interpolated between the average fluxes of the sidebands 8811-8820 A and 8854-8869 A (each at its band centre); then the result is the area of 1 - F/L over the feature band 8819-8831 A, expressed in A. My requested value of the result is 0.3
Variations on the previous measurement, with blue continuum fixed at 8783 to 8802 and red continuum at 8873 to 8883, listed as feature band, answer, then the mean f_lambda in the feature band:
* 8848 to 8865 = -0.40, 6.54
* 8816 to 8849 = 0.77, 6.29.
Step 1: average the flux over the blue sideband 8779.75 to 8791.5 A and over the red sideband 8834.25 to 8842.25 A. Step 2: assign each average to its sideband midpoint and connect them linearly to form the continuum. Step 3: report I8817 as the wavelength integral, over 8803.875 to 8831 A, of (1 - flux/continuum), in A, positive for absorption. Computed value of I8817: 1.1 A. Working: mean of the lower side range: 6.58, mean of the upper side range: 6.34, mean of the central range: 6.18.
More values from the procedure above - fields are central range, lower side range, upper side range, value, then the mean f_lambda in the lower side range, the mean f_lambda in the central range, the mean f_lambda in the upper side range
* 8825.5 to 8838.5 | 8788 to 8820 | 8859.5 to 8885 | 0.4 A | 6.32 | 6.16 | 6.42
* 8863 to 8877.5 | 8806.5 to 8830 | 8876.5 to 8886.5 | -0.2 A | 6.2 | 6.42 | 6.36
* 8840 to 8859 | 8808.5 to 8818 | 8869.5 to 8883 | -0.7 A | 6.24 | 6.54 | 6.37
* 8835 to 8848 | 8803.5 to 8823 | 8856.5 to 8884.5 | -0.2 A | 6.19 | 6.43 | 6.43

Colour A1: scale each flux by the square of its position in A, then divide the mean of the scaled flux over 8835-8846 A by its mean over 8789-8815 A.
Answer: 1.03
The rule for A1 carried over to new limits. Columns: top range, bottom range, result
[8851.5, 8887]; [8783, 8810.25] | 1.03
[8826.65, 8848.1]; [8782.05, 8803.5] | 0.98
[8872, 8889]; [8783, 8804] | 1.00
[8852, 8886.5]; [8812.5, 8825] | 1.04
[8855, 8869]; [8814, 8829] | 1.06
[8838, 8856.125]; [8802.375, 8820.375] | 1.06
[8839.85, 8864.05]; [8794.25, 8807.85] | 1.06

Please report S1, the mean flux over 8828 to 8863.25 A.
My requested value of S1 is 6.42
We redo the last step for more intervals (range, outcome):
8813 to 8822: 6.3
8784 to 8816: 6.36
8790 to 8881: 6.35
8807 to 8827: 6.22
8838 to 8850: 6.5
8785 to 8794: 6.64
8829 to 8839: 6.18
